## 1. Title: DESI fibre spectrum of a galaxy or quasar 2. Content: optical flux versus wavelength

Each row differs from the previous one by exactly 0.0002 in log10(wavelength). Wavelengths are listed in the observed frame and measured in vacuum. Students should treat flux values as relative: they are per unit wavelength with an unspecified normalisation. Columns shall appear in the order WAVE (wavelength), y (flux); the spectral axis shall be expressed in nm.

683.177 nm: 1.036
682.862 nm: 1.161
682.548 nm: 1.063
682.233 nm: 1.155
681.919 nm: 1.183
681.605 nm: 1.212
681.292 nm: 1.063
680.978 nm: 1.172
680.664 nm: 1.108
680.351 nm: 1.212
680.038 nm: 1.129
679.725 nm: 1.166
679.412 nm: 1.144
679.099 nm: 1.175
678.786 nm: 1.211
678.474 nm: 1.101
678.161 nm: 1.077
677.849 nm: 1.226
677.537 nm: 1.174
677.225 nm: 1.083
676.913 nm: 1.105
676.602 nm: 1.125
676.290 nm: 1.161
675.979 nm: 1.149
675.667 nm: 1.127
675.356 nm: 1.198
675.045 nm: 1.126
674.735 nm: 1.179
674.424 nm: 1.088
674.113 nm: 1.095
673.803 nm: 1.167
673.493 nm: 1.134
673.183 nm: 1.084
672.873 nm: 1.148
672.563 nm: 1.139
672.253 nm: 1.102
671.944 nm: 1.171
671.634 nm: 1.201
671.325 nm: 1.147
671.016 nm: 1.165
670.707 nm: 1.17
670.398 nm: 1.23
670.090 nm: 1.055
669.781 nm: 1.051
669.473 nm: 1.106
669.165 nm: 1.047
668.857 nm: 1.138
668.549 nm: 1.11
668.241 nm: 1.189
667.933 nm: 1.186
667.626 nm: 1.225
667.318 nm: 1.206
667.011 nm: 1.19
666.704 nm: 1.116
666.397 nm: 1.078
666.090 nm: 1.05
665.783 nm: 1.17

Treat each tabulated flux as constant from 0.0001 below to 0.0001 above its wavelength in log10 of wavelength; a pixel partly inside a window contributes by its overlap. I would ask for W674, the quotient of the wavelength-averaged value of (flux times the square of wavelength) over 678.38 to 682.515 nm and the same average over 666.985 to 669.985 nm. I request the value 1.05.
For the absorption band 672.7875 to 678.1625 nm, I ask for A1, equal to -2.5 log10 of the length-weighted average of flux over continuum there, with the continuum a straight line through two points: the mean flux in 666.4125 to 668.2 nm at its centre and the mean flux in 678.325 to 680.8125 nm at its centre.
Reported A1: 0.02 mag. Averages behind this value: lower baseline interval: 1.18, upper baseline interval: 1.16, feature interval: 1.14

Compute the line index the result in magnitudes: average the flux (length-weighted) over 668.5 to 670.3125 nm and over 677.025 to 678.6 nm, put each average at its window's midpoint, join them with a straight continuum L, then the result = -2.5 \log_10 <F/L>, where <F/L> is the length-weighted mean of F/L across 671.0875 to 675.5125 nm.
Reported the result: -0.032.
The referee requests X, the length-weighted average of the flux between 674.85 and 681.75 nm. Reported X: 1.15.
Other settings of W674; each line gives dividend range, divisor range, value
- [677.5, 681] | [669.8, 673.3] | 1.04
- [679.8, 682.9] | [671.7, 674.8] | 1.04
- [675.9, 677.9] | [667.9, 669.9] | 1.05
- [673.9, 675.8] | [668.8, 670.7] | 1.04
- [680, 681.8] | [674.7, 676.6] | 1.01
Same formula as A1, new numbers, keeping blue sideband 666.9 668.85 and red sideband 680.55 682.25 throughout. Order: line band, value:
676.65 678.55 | 0.03 mag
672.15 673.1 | 0.04 mag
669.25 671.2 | 0.05 mag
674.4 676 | 0.01 mag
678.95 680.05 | 0.00 mag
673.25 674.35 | 0.04 mag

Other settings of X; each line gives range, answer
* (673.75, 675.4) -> 1.14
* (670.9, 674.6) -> 1.14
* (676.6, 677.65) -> 1.12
